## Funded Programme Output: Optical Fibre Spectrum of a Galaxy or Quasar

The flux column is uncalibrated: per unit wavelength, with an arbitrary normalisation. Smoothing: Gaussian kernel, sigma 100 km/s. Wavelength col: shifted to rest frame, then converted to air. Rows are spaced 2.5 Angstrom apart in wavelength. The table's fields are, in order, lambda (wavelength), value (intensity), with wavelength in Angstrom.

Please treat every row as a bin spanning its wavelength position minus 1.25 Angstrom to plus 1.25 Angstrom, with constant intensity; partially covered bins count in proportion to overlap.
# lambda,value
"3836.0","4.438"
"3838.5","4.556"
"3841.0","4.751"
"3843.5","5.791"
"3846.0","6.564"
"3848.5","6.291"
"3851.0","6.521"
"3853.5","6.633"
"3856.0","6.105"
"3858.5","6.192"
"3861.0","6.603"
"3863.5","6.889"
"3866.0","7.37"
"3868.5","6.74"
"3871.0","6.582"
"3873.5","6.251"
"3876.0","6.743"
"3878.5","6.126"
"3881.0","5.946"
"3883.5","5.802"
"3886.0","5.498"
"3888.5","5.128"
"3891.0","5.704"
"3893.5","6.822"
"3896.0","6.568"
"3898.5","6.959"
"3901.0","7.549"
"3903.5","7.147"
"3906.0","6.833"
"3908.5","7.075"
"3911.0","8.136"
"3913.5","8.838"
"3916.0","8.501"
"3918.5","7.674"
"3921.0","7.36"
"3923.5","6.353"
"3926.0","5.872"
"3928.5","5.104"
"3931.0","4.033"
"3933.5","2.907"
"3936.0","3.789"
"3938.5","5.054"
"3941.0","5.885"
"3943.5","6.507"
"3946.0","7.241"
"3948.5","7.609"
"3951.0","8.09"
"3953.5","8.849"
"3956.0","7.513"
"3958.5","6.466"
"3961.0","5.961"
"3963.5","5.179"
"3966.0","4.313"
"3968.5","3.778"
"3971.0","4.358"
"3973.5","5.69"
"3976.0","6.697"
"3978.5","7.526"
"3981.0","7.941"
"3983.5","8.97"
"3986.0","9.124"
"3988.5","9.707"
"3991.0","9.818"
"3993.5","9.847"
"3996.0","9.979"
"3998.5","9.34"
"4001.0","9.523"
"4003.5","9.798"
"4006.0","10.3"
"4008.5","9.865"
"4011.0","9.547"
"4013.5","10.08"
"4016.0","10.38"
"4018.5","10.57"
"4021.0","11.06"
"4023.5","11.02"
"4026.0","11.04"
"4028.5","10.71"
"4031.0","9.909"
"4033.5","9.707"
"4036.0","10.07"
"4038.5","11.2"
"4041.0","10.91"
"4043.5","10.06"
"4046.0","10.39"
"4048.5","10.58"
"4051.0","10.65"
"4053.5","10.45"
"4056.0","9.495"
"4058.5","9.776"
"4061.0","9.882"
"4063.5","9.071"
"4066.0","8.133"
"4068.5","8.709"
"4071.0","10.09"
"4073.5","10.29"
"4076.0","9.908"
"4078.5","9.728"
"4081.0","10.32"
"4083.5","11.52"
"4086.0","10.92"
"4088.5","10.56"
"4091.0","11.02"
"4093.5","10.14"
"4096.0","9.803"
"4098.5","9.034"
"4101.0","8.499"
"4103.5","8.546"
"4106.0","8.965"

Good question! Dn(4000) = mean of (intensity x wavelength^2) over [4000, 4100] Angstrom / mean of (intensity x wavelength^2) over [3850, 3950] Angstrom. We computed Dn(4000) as 1.7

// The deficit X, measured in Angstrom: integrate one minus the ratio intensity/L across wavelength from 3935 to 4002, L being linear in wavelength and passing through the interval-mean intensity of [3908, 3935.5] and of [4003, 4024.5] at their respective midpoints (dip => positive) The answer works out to 9.8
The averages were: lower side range 6.44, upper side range 10.3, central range 7.22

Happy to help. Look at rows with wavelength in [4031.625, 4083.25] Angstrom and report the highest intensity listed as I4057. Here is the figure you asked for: 11.2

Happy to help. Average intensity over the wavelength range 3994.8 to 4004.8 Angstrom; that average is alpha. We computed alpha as 9.66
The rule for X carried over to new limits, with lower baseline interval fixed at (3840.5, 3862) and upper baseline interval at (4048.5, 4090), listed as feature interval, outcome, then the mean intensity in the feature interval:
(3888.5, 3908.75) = 0.9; 6.71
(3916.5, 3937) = 5.4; 5.52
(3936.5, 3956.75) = 2.4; 6.96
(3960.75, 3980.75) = 6.7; 5.54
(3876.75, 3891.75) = 2.3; 5.74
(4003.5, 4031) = -4.0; 10.4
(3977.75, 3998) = -1.4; 9.16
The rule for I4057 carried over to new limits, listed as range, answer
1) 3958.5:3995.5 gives 9.847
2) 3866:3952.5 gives 8.838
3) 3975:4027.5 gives 11.06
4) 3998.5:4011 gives 10.3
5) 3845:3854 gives 6.633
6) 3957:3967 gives 6.466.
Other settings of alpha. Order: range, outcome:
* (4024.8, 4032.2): 10.6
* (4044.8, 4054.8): 10.5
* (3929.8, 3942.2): 4.33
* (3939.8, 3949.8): 6.82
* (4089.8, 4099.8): 9.99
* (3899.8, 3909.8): 7.15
